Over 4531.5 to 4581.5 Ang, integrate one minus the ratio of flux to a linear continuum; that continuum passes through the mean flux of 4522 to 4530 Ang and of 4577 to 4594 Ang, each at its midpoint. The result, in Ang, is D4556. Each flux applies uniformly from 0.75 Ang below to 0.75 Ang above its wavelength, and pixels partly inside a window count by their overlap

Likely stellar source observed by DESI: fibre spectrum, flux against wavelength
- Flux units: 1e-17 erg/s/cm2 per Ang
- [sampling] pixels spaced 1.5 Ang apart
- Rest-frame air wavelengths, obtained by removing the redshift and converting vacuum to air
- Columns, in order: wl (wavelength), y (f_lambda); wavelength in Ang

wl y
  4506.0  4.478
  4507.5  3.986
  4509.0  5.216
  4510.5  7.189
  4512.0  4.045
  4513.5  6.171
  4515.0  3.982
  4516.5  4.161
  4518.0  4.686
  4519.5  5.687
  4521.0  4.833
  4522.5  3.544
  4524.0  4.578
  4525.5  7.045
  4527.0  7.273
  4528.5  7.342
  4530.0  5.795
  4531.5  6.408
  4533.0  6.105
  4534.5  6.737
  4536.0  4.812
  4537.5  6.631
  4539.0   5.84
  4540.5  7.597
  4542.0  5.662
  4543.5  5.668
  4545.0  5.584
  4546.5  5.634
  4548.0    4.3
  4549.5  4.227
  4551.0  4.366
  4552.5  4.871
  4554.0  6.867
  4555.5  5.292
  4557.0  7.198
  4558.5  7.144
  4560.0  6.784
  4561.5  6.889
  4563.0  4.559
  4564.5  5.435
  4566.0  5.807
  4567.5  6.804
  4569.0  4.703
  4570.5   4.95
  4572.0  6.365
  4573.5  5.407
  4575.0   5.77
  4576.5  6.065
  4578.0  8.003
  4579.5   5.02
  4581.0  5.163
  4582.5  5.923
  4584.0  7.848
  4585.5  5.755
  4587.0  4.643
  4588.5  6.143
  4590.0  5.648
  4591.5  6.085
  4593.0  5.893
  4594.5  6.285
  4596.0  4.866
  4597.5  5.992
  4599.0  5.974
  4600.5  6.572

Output 1.5 Ang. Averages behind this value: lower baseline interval 6.02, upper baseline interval 6.02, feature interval 5.84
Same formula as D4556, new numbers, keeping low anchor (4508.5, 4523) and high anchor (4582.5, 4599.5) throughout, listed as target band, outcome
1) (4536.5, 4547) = -1.5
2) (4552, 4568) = -1.8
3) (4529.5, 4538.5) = -1.5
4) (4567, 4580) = -0.4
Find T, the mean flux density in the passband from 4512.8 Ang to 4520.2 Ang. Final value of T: 4.92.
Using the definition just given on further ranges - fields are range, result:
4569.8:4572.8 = 5.67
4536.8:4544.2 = 6.28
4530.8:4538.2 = 6.13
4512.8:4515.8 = 5.04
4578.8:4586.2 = 5.95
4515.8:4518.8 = 4.45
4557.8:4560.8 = 6.96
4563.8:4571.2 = 5.54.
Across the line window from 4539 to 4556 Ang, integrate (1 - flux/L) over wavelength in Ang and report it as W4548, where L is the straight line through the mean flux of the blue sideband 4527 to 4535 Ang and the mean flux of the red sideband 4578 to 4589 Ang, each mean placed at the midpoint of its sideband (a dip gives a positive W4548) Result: 2.3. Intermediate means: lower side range 6.54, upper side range 5.93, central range 5.48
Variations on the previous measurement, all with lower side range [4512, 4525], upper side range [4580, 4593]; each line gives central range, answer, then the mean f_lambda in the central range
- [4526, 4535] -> -3.12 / 6.62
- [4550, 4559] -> -0.90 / 5.88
